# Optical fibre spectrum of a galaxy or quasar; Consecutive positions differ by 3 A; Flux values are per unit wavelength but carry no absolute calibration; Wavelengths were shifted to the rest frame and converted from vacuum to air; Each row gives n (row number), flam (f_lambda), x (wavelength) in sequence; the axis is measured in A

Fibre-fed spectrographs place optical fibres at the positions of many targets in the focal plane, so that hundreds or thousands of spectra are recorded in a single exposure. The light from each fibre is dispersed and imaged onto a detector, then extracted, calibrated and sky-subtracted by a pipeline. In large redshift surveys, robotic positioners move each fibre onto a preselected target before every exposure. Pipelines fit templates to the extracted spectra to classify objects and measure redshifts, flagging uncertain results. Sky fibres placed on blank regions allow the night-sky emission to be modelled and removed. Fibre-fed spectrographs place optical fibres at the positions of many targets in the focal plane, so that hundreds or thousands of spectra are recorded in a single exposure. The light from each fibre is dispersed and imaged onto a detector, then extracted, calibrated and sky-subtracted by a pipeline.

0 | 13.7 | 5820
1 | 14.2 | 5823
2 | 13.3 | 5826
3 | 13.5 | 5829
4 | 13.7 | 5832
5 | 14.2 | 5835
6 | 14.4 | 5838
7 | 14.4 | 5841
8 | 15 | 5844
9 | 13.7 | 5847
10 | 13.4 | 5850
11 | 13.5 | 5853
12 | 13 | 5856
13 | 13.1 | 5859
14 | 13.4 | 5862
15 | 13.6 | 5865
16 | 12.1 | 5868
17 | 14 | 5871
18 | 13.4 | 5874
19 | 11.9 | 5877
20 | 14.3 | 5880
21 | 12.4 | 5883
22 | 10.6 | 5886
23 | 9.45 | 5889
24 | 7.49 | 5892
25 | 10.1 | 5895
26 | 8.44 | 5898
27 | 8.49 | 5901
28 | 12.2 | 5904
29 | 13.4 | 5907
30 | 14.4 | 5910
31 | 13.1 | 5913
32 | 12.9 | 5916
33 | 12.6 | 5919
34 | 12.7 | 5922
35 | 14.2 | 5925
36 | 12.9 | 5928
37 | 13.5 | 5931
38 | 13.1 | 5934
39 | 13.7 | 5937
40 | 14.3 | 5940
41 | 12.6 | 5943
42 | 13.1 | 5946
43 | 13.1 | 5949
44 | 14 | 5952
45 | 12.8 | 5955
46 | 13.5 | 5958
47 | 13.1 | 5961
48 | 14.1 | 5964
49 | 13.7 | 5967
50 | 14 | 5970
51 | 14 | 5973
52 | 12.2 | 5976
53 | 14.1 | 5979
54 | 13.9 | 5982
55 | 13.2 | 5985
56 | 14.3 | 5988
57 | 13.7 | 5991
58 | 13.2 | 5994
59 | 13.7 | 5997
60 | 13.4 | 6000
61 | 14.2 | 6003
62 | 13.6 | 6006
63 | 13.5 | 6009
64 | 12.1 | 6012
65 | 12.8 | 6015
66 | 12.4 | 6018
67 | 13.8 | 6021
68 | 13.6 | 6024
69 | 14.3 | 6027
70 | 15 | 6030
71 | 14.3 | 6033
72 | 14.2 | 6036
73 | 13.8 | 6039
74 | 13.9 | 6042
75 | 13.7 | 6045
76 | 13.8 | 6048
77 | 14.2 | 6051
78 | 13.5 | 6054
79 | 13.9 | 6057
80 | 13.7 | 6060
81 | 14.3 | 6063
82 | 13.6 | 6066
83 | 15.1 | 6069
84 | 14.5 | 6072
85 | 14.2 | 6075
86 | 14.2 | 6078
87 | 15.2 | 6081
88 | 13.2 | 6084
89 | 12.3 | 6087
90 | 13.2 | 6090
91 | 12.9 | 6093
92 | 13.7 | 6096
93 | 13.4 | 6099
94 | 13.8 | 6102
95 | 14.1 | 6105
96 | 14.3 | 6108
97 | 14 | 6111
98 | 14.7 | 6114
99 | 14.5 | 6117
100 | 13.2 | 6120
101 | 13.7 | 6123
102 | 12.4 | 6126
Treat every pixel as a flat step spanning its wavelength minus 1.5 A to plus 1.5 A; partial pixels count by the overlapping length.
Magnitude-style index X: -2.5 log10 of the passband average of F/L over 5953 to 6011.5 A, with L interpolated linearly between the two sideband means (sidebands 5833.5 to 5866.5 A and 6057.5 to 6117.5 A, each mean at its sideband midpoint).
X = 0.02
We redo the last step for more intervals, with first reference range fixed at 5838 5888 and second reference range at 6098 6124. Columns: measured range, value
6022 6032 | -0.04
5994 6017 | 0.03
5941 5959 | 0.02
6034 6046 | -0.01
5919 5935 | 0.02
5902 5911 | 0.03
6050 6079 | -0.02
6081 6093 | 0.06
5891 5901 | 0.46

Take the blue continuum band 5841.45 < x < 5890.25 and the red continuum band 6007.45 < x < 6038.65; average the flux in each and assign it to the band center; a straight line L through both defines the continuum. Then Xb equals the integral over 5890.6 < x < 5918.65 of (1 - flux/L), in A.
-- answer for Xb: 4.1 A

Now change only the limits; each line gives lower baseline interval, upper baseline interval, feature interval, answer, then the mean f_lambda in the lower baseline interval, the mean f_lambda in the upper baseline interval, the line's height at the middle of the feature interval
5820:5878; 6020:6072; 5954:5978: 0.72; 13.6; 14.1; 13.9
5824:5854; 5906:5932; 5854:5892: 3.47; 13.9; 13.3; 13.7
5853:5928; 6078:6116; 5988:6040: -2.04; 12.2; 13.8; 13.1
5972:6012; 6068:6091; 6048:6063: -0.01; 13.6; 14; 13.9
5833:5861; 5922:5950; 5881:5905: 6.45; 13.8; 13.4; 13.6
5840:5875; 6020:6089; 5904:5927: 0.73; 13.5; 14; 13.7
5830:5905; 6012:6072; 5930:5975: -1.27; 12.4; 13.9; 13.1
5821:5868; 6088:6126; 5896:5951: 4.07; 13.7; 13.7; 13.7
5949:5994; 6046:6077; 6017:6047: -0.02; 13.6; 14.1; 13.9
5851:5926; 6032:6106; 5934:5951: -0.90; 12.2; 13.9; 12.7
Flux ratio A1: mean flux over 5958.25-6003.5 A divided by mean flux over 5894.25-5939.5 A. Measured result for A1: 1.09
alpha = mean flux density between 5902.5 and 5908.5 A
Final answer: 12.8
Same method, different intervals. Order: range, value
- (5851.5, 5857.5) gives 13.2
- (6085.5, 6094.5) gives 12.8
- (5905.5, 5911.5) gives 13.9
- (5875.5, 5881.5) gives 13.1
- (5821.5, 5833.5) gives 13.7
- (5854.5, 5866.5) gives 13.3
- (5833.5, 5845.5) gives 14.5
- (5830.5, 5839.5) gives 14.1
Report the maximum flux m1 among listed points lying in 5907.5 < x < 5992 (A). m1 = 14.4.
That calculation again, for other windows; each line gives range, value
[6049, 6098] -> 15.2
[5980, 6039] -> 15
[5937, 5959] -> 14.3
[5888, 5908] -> 13.4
